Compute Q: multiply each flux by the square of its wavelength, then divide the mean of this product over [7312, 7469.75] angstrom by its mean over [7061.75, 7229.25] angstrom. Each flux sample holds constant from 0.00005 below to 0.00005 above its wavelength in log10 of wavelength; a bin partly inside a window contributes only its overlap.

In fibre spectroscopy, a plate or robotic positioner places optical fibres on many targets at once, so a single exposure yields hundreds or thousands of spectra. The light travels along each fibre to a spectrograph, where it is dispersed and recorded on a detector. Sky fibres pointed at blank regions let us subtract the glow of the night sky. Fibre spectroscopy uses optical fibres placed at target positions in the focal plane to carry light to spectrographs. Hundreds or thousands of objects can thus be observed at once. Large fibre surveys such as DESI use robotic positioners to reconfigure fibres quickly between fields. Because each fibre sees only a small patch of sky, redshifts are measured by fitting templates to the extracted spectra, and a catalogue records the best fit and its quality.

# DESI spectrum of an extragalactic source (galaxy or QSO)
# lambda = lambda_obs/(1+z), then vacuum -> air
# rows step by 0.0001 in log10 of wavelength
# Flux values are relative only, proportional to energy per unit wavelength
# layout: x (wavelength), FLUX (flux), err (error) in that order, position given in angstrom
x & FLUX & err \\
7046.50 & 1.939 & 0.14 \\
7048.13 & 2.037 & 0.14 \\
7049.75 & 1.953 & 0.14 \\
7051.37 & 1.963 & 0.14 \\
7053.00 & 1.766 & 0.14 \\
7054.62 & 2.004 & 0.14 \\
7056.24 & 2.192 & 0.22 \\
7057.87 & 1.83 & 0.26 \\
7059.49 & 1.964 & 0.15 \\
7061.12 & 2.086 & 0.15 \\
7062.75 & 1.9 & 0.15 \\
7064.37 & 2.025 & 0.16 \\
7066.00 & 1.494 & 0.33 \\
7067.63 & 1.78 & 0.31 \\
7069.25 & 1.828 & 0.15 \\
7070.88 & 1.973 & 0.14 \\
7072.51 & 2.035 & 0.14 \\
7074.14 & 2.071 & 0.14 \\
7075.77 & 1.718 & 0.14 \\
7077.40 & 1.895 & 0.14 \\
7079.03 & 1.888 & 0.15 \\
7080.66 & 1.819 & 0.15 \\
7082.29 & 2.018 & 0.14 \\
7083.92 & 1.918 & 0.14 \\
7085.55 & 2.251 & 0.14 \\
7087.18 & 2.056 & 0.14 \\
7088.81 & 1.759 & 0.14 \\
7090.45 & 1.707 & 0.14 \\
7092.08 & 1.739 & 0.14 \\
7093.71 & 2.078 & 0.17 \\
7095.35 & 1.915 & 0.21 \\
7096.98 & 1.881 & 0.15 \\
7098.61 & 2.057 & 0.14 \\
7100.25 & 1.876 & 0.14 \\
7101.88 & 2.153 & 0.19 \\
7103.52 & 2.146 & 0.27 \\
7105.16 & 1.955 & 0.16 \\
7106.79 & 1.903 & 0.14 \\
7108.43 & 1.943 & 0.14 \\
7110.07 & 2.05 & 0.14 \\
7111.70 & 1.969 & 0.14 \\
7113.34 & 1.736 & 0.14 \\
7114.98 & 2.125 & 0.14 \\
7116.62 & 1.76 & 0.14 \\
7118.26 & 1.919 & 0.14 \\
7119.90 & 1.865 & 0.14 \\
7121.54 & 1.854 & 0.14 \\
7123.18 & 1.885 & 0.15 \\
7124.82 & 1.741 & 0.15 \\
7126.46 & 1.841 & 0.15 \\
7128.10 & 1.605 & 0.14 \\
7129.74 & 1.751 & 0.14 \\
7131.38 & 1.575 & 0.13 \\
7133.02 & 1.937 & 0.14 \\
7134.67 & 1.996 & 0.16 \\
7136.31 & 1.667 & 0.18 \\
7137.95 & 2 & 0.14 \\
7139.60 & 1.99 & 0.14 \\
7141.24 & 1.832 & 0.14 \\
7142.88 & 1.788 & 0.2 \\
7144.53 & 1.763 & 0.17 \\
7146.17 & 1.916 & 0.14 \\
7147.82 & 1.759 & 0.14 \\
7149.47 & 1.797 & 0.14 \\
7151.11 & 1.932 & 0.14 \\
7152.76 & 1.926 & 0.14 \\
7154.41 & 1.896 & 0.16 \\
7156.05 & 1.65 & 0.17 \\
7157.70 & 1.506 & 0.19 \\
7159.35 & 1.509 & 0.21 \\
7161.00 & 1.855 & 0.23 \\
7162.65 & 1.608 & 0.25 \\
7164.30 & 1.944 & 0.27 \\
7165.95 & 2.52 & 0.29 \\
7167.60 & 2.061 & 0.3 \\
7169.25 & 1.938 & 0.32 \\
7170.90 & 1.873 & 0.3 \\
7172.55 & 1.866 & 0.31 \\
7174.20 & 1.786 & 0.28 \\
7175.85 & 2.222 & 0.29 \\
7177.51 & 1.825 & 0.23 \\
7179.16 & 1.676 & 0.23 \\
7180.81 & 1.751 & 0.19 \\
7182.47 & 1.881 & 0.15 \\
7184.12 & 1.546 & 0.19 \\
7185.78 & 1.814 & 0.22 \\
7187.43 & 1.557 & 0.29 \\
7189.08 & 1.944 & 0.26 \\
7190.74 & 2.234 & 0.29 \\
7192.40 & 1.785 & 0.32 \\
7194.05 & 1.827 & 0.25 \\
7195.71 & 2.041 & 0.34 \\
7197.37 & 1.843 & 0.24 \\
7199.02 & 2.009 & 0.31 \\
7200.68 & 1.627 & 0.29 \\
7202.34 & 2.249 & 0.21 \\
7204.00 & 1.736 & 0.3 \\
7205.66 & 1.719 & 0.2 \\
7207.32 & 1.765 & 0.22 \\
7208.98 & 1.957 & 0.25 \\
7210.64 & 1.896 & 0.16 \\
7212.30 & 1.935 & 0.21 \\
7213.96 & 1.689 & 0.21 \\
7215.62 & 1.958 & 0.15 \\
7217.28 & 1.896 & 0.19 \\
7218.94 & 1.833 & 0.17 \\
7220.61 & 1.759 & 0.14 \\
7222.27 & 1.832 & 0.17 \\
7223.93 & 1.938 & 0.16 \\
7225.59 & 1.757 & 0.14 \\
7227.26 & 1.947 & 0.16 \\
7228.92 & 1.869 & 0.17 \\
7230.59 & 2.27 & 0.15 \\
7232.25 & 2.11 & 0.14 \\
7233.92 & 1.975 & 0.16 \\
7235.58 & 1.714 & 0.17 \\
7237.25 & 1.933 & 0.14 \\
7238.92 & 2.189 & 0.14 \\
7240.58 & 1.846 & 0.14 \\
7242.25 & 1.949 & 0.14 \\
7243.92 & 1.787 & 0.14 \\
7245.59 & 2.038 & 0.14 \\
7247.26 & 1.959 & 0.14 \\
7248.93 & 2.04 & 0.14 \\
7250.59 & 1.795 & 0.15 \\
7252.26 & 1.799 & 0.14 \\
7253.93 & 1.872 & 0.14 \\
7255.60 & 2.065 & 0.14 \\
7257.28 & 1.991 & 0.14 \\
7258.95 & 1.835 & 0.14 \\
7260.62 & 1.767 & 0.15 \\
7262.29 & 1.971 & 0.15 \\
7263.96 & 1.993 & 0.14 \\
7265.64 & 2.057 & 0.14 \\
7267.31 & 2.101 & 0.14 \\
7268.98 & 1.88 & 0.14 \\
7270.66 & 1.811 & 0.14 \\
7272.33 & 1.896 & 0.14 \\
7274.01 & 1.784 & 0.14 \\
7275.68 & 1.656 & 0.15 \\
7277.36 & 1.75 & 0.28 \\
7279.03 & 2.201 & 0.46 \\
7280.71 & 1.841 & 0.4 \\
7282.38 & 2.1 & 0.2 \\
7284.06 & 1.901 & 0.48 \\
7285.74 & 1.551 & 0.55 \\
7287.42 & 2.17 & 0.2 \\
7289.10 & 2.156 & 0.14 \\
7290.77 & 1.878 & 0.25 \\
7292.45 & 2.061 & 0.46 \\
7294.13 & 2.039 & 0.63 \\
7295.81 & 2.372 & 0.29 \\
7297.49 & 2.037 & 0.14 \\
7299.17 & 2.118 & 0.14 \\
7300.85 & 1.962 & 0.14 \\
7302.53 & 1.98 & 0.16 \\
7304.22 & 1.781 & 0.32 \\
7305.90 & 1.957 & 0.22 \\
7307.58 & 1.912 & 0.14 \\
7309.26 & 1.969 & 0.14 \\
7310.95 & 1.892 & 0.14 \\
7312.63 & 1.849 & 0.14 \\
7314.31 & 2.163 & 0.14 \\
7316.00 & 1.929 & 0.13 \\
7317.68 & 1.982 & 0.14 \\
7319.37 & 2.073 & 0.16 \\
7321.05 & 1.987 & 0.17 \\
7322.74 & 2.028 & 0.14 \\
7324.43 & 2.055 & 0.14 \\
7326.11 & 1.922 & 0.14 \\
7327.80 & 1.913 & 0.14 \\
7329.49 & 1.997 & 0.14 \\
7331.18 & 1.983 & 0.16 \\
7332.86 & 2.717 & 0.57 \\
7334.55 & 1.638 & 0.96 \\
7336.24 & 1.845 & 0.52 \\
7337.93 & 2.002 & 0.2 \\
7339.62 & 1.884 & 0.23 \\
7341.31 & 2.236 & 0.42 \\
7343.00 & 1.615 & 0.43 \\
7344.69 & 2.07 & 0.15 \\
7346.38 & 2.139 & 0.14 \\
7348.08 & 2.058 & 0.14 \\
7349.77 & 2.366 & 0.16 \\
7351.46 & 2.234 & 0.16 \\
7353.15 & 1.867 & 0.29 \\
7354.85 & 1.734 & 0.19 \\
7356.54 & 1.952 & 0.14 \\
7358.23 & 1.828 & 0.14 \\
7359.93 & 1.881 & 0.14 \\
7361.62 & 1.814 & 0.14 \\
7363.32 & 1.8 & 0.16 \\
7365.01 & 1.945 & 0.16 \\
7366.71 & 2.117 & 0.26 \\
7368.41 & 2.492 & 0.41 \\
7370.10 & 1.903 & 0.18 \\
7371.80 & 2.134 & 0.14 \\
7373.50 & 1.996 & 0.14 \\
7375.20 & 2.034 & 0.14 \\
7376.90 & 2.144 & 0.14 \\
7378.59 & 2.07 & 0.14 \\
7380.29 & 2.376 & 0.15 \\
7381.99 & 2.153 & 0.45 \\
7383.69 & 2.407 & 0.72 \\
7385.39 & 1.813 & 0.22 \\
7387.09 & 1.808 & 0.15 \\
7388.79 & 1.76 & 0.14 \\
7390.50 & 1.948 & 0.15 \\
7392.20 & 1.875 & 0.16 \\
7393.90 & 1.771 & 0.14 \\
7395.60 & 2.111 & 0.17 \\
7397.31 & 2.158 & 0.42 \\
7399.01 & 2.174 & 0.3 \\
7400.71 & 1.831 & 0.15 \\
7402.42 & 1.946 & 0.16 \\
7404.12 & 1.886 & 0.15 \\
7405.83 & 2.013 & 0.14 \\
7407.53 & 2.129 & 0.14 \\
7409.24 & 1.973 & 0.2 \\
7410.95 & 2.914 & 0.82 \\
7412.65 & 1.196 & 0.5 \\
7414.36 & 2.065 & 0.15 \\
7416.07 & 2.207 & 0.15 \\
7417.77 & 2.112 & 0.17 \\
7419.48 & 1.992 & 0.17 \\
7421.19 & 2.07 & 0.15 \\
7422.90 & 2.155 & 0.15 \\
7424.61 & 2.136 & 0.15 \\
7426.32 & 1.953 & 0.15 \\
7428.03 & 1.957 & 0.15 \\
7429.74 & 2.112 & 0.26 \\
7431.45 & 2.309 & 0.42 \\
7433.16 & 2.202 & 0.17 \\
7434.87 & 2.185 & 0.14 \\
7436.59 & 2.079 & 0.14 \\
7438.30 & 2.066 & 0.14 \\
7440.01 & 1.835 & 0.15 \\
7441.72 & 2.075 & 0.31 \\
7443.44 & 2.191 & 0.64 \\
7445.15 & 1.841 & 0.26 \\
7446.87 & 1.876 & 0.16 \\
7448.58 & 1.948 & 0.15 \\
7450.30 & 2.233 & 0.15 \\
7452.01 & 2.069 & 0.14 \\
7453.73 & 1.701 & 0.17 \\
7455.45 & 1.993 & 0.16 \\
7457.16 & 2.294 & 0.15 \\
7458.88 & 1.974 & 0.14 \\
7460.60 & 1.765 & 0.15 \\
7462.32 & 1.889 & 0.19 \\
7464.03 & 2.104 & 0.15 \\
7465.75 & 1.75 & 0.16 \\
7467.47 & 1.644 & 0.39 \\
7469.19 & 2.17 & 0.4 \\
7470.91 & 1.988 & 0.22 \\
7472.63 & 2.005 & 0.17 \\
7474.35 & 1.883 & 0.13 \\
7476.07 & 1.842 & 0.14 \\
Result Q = 1.2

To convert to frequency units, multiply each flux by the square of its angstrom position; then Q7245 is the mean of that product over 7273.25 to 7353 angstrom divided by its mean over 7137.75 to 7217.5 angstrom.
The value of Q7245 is 1.1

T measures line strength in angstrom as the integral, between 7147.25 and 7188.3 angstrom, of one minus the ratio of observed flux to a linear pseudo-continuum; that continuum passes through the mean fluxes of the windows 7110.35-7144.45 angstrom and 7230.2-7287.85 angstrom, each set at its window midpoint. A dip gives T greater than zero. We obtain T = 0.9 angstrom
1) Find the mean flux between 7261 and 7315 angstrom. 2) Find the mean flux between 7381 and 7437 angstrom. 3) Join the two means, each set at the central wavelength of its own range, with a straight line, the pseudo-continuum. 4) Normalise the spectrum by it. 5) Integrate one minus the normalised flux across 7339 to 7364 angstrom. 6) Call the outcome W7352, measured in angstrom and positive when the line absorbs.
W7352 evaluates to 0.5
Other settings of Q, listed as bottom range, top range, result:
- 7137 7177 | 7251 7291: 1.06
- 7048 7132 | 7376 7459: 1.17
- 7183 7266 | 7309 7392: 1.10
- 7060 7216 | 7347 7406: 1.14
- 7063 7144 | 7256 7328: 1.09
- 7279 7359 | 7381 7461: 1.04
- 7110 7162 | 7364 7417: 1.20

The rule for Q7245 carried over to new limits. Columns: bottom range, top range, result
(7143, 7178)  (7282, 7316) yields 1.11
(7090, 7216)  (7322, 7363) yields 1.12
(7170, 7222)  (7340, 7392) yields 1.14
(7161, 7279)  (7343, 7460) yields 1.13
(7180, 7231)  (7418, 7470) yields 1.16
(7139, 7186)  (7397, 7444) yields 1.20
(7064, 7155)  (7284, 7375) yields 1.13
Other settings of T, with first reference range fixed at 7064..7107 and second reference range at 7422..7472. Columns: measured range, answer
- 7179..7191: 1.0 angstrom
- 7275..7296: 0.1 angstrom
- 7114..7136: 1.2 angstrom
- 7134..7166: 1.9 angstrom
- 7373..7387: -0.8 angstrom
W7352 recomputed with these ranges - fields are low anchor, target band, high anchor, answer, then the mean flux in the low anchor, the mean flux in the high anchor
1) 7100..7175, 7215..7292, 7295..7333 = 1.57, 1.87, 2.01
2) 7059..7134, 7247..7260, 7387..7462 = 0.29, 1.9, 2.02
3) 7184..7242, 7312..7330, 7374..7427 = -0.15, 1.89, 2.04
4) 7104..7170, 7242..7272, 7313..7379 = 0.30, 1.86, 2.01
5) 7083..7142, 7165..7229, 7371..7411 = 2.05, 1.9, 2.04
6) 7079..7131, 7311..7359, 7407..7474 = -0.25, 1.91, 2.03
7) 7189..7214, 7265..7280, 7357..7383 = 0.44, 1.9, 2.05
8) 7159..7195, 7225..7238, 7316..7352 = -0.17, 1.87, 2.03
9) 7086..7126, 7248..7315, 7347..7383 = 1.90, 1.92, 2.04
